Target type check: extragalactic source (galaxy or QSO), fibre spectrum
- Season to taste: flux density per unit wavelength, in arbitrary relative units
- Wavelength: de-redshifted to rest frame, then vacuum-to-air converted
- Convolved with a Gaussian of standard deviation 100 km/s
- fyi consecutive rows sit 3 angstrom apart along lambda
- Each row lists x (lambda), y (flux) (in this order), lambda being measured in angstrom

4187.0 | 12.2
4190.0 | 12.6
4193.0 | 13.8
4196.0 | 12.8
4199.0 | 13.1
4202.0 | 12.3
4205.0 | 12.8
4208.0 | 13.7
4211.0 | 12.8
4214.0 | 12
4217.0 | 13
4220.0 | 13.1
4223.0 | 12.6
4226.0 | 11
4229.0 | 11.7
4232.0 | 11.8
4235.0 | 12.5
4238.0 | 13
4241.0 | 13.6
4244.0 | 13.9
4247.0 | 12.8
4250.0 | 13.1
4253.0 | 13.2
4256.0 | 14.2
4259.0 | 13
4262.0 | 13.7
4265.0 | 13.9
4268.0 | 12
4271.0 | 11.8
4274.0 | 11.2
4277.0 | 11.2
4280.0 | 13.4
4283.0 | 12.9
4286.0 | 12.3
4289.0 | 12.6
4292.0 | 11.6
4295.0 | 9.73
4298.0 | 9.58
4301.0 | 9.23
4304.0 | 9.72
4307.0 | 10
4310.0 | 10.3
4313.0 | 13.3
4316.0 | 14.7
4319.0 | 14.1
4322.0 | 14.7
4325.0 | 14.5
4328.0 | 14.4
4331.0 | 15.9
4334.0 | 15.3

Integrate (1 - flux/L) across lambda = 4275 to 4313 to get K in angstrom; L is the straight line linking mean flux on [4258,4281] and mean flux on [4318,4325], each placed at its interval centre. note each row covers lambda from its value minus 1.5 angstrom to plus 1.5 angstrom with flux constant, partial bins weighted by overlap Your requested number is 6.3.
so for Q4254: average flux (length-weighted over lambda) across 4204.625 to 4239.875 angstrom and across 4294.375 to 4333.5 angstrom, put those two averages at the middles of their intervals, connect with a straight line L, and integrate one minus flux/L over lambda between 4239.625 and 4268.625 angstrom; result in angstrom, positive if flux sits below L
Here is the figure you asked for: -2.1 angstrom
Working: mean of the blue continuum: 12.5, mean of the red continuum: 12.5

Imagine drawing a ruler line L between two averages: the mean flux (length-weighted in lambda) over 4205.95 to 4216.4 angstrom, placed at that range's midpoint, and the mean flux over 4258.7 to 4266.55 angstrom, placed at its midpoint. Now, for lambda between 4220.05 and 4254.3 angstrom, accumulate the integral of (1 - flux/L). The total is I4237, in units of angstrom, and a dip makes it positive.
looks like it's 1.5 angstrom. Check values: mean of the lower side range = 12.8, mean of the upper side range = 13.6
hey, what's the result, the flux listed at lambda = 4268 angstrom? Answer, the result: 12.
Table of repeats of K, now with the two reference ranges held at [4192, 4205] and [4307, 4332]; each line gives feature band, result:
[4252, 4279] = 1.4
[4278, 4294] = 1.3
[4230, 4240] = 0.5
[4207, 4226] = 0.5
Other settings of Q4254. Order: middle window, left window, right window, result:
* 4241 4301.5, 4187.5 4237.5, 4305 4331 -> 3.01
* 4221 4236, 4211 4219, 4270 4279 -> 0.49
